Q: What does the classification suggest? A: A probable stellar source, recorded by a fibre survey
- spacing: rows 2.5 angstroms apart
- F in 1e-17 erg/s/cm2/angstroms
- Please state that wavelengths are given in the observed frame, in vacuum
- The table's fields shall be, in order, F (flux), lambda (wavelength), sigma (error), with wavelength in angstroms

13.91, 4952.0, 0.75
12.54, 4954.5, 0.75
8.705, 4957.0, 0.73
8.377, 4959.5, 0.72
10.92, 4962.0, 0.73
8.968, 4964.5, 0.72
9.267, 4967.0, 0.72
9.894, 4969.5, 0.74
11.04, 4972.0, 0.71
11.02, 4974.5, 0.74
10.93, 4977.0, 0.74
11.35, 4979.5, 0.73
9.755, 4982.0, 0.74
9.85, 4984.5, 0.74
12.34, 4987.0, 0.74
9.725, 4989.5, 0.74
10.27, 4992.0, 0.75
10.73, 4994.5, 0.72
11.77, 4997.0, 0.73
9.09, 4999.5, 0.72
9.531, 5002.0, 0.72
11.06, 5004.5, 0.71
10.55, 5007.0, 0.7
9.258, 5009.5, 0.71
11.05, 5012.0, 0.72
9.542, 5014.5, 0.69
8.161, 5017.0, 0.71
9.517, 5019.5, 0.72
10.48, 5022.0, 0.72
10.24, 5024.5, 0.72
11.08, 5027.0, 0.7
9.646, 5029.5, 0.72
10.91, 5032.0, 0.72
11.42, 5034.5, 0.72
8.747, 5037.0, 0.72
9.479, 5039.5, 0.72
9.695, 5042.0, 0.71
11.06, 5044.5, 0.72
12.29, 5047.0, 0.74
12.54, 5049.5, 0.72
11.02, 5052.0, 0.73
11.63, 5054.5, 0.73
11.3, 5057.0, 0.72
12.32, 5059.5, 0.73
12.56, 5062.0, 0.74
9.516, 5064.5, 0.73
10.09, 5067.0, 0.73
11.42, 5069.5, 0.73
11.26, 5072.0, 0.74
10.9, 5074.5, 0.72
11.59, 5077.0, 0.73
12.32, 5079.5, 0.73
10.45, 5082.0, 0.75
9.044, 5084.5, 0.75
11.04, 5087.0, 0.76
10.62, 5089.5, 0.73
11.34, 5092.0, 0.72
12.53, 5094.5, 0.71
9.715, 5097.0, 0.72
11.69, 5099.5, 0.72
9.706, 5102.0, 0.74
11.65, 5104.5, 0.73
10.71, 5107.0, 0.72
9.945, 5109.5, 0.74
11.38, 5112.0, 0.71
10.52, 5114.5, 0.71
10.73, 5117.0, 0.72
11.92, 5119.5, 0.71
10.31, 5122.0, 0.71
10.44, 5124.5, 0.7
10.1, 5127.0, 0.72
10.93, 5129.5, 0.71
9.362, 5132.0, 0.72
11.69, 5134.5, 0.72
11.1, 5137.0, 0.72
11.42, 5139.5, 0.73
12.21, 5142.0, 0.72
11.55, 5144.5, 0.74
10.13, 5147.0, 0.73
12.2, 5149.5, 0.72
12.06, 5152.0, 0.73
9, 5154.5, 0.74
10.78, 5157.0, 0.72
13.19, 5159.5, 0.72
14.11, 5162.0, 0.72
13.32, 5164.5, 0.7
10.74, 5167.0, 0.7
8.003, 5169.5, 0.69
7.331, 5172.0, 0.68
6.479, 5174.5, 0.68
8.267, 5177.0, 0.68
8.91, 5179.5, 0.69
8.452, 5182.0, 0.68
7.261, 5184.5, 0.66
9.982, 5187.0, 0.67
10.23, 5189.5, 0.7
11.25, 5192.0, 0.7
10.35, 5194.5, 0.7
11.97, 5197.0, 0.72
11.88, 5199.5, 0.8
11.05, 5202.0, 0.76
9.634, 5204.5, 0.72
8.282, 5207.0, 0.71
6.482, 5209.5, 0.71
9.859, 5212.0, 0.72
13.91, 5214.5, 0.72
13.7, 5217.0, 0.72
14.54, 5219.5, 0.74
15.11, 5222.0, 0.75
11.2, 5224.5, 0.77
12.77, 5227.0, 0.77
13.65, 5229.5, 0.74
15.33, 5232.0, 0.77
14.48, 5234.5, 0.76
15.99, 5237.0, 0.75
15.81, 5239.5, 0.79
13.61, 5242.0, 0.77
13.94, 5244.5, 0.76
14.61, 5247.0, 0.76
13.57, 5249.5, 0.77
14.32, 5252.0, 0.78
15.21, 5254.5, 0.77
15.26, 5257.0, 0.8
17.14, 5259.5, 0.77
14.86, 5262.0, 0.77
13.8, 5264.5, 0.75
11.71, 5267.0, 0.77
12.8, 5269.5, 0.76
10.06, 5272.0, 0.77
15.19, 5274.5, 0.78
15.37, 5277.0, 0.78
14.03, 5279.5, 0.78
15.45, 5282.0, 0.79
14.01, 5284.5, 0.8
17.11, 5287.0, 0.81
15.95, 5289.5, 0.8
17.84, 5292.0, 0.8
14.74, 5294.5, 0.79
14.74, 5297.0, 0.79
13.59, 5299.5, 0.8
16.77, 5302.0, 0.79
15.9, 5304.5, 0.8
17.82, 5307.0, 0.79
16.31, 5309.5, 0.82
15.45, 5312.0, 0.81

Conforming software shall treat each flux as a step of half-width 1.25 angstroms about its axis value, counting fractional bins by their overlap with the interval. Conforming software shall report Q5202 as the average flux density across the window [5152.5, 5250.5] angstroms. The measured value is 11.5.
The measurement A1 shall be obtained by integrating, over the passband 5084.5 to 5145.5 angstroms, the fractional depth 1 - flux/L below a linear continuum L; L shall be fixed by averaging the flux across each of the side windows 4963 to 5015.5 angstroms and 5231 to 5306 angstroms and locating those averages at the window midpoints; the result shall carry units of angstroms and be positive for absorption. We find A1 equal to 7.1 angstroms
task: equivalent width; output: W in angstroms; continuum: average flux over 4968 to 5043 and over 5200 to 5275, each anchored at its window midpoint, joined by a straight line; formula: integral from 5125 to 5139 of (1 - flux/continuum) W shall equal 1.4 angstroms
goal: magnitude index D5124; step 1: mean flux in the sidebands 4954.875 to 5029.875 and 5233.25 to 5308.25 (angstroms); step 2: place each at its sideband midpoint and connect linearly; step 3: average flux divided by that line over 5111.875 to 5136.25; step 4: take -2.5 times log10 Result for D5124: 0.16 mag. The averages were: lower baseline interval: 10.2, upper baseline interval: 14.9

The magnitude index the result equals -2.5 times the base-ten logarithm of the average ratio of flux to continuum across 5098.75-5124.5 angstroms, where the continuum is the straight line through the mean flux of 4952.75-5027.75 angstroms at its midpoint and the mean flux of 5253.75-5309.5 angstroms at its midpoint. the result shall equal 0.133 mag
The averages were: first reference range 10.3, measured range 10.8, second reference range 15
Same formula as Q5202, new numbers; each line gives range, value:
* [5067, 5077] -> 11.1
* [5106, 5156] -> 10.9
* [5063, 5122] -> 10.9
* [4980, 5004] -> 10.4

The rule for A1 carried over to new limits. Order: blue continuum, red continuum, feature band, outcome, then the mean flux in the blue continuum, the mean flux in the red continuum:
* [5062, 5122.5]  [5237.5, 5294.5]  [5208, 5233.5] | 1.96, 10.9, 14.6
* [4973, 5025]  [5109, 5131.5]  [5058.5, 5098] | -1.87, 10.3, 10.7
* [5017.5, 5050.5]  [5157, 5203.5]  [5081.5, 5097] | -0.61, 10.5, 10.2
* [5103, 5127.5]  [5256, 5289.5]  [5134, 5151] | -0.09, 10.8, 14.4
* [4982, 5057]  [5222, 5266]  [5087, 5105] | 1.21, 10.4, 14.4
